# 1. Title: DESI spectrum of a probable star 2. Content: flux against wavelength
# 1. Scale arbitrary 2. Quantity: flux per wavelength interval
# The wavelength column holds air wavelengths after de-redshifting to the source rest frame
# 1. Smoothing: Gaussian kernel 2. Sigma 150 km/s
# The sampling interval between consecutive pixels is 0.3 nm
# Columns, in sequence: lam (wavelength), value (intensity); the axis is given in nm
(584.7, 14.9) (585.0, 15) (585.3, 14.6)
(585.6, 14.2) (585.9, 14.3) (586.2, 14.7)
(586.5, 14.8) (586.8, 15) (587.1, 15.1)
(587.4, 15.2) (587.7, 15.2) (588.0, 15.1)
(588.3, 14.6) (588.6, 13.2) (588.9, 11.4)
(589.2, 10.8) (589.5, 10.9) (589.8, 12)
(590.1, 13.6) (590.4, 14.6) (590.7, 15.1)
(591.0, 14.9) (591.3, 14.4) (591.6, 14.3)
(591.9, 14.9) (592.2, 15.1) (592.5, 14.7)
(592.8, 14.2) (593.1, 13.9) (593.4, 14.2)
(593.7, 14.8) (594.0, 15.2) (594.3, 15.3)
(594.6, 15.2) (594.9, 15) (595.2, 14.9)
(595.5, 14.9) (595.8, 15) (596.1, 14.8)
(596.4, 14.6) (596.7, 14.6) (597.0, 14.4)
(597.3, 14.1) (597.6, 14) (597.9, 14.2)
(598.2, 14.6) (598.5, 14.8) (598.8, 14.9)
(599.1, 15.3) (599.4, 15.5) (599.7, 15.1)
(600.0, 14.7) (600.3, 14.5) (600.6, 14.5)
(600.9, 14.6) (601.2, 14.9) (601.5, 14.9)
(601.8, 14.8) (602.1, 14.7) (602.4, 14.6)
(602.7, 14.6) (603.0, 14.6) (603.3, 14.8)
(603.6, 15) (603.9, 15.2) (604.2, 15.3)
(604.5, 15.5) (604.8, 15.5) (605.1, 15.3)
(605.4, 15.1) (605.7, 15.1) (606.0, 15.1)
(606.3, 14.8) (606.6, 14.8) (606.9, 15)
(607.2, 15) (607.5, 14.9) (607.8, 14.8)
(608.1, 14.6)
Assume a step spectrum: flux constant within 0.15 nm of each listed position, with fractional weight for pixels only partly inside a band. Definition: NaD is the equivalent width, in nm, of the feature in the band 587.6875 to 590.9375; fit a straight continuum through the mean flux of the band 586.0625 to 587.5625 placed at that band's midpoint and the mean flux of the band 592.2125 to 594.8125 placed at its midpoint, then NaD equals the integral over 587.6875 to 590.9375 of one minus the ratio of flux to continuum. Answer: 0.35 nm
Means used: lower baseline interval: 15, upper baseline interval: 14.7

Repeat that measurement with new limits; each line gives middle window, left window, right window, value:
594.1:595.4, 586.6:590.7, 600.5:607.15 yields -0.084 nm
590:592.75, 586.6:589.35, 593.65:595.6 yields -0.019 nm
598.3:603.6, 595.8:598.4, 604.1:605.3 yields 0.039 nm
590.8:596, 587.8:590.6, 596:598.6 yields -0.387 nm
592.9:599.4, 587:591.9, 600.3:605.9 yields -0.164 nm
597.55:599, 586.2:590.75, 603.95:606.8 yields 0.002 nm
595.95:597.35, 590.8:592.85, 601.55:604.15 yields 0.020 nm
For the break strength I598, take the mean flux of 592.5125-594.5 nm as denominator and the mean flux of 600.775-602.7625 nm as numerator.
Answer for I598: 1.0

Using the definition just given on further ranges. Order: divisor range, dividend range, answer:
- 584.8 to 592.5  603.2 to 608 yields 1.07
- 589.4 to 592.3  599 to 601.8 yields 1.06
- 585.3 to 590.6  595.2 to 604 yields 1.06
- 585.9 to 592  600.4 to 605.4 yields 1.07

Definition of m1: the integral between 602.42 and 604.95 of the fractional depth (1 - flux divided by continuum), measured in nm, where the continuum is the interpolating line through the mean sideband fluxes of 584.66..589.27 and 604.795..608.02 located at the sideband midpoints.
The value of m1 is -0.02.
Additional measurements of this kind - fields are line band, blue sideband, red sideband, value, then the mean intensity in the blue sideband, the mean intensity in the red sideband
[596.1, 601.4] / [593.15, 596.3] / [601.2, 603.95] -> 0.060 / 14.9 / 14.8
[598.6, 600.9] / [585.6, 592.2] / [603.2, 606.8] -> -0.021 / 14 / 15.1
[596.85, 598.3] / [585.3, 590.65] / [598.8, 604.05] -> 0.031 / 13.9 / 14.8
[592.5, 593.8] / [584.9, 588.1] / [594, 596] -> 0.061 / 14.8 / 15.1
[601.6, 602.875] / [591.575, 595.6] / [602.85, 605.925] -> 0.032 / 14.8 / 15.1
